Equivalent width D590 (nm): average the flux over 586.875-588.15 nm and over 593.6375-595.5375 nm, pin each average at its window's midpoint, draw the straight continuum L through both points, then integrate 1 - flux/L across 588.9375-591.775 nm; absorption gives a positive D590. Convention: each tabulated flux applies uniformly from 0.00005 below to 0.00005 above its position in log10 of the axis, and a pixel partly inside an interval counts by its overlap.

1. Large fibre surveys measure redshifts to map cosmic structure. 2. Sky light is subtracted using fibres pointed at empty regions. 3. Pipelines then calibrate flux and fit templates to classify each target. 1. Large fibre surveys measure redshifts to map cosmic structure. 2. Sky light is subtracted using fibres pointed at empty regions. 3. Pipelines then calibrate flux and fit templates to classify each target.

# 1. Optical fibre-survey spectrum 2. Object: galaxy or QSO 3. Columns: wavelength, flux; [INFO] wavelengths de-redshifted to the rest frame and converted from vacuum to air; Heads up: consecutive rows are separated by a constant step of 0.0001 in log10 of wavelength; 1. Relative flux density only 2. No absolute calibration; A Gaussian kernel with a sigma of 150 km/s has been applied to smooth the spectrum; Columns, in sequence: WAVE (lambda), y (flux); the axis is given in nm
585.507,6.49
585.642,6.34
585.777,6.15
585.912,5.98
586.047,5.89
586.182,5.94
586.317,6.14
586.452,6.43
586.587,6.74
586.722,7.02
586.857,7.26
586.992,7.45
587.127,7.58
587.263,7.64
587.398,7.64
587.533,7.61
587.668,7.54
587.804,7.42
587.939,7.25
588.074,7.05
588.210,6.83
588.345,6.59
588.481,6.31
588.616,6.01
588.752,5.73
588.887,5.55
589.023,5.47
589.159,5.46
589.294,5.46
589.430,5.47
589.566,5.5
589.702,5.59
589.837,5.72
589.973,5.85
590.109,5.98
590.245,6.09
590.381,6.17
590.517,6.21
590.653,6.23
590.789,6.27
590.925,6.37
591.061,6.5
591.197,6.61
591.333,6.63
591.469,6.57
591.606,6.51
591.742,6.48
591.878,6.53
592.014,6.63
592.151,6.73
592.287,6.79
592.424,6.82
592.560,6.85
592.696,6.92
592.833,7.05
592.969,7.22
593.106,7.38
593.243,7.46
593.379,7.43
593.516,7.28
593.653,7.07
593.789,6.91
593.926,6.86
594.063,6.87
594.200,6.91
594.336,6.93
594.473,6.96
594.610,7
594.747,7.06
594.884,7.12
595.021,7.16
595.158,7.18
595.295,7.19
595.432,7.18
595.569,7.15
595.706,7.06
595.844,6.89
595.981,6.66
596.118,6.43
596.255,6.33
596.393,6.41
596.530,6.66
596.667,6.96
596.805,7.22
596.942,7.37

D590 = 0.48 nm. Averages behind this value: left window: 7.45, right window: 7.03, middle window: 6.05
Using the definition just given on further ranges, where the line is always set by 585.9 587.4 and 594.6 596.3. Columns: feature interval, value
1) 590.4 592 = 0.10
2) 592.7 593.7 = -0.05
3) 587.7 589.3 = 0.12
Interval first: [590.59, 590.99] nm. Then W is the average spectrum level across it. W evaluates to 6.29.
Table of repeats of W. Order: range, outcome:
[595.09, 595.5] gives 7.19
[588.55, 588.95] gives 5.77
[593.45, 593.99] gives 7.03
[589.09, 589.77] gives 5.5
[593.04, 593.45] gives 7.42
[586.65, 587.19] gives 7.33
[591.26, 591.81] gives 6.55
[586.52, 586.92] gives 7.01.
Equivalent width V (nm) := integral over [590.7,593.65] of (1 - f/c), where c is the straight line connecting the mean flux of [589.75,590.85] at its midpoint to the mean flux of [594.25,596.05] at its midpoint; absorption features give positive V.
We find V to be -0.170 nm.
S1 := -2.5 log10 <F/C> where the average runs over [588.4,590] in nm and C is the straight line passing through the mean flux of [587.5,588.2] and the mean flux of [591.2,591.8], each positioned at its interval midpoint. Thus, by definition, 0.23 mag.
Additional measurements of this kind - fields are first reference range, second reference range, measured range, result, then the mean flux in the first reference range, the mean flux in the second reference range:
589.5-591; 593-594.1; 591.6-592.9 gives -0.01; 6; 7.16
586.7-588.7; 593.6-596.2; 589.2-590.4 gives 0.23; 7.14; 6.98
